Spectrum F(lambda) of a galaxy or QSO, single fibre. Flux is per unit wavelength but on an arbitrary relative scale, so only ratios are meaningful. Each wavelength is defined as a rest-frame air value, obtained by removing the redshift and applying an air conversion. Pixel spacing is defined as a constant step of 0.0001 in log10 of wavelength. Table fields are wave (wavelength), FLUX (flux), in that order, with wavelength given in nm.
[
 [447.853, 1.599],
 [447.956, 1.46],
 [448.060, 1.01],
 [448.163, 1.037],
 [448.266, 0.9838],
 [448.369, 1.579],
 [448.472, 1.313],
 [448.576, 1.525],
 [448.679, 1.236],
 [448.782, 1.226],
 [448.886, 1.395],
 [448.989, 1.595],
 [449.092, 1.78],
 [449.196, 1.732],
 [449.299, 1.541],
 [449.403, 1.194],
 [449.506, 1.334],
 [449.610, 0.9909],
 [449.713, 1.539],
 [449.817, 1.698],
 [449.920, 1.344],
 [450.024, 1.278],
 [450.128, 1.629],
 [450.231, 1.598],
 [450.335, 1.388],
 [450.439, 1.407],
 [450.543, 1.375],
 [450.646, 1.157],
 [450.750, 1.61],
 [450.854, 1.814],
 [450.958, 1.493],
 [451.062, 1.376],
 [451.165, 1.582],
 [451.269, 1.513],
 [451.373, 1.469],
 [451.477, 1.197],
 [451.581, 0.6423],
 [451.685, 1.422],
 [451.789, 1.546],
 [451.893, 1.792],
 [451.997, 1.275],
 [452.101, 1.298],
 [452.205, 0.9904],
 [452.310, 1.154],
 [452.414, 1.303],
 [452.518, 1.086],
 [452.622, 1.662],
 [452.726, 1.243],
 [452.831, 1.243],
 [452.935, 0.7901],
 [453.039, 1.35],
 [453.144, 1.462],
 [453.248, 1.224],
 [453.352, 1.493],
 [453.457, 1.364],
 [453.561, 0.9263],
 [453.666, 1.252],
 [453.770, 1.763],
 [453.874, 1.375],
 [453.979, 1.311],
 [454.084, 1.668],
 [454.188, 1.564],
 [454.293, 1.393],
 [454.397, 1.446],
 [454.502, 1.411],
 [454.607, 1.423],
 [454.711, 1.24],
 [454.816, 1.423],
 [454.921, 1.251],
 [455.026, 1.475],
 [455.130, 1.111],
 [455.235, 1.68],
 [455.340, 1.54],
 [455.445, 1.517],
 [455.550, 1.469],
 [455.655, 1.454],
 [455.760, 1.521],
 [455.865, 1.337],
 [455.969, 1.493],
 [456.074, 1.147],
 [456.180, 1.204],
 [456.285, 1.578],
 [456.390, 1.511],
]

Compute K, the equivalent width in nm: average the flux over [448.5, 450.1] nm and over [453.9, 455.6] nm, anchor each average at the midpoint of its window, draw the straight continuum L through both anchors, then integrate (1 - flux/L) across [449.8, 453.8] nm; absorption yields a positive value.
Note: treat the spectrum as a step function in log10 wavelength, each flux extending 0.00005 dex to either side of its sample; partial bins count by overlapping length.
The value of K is 0.20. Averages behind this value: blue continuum 1.43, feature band 1.36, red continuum 1.43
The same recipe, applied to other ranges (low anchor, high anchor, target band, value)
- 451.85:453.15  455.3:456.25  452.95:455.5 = -0.09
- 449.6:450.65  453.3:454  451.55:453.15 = 0.13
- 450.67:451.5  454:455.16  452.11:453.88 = 0.21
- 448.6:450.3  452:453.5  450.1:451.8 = -0.07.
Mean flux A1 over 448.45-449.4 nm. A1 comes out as 1.47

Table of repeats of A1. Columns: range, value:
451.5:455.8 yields 1.35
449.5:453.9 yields 1.36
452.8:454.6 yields 1.36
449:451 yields 1.47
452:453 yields 1.2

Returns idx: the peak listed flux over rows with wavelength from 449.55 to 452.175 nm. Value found 1.814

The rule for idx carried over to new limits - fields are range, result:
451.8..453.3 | 1.792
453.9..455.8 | 1.68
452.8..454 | 1.763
